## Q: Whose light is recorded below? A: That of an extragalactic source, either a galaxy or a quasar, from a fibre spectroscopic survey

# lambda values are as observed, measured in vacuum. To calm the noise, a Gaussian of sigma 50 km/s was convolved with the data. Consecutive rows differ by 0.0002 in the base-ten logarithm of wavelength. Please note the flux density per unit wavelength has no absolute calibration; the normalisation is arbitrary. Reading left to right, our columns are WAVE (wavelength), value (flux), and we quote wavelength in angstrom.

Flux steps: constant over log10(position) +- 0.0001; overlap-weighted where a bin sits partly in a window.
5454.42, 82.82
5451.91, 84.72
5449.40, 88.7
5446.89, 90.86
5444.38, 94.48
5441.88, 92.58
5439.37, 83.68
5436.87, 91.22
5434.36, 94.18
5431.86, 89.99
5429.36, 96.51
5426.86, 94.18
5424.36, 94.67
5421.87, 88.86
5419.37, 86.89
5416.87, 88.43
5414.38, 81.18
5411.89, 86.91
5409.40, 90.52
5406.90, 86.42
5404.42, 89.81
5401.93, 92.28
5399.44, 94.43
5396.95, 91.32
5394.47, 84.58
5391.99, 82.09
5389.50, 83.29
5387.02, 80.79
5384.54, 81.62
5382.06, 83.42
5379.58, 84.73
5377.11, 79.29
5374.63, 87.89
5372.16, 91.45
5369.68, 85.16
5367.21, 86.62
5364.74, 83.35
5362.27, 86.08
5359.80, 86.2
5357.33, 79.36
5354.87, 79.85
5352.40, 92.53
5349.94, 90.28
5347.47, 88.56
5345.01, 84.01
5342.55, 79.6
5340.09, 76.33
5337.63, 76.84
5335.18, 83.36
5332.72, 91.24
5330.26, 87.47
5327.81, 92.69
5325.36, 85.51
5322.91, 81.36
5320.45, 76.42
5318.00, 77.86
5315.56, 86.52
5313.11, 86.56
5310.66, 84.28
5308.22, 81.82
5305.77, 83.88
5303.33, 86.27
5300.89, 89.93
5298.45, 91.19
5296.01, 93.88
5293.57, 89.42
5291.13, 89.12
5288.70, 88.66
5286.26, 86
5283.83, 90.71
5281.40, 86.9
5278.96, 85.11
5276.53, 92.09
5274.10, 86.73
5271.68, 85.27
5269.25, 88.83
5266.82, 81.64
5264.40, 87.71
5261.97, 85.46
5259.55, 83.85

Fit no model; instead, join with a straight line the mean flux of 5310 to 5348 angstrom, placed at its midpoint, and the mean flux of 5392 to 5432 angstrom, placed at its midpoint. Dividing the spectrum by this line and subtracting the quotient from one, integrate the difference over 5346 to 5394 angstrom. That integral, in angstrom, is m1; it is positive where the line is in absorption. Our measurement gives 0.9 angstrom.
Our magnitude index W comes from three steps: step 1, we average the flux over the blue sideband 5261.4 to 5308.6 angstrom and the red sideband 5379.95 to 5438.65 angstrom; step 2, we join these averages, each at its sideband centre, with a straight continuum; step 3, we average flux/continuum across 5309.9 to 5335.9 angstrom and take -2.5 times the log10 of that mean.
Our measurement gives 0.04 mag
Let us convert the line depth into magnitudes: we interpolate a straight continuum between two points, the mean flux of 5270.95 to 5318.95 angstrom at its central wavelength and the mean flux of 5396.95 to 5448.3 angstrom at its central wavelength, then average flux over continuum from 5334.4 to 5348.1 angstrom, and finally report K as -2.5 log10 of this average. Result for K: 0.09 mag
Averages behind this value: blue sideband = 87.2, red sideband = 90.4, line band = 81.1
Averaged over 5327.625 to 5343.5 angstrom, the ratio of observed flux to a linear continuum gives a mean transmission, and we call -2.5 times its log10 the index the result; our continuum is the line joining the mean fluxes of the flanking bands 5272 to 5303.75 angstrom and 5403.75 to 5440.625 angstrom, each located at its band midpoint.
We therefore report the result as 0.072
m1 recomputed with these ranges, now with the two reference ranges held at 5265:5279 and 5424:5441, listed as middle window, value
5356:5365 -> 0.6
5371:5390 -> 1.3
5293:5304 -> -0.3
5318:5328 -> 0.7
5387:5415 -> 1.1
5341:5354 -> 0.4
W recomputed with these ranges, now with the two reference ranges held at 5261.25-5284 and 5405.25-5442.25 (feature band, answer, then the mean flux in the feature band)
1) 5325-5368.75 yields 0.04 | 85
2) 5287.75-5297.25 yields -0.04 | 90.3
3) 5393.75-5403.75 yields -0.02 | 90.9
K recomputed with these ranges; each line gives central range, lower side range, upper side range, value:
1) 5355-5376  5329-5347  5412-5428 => -0.01 mag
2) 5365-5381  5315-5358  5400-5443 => 0.01 mag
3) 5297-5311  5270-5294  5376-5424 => 0.01 mag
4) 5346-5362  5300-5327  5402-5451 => 0.00 mag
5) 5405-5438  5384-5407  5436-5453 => -0.02 mag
